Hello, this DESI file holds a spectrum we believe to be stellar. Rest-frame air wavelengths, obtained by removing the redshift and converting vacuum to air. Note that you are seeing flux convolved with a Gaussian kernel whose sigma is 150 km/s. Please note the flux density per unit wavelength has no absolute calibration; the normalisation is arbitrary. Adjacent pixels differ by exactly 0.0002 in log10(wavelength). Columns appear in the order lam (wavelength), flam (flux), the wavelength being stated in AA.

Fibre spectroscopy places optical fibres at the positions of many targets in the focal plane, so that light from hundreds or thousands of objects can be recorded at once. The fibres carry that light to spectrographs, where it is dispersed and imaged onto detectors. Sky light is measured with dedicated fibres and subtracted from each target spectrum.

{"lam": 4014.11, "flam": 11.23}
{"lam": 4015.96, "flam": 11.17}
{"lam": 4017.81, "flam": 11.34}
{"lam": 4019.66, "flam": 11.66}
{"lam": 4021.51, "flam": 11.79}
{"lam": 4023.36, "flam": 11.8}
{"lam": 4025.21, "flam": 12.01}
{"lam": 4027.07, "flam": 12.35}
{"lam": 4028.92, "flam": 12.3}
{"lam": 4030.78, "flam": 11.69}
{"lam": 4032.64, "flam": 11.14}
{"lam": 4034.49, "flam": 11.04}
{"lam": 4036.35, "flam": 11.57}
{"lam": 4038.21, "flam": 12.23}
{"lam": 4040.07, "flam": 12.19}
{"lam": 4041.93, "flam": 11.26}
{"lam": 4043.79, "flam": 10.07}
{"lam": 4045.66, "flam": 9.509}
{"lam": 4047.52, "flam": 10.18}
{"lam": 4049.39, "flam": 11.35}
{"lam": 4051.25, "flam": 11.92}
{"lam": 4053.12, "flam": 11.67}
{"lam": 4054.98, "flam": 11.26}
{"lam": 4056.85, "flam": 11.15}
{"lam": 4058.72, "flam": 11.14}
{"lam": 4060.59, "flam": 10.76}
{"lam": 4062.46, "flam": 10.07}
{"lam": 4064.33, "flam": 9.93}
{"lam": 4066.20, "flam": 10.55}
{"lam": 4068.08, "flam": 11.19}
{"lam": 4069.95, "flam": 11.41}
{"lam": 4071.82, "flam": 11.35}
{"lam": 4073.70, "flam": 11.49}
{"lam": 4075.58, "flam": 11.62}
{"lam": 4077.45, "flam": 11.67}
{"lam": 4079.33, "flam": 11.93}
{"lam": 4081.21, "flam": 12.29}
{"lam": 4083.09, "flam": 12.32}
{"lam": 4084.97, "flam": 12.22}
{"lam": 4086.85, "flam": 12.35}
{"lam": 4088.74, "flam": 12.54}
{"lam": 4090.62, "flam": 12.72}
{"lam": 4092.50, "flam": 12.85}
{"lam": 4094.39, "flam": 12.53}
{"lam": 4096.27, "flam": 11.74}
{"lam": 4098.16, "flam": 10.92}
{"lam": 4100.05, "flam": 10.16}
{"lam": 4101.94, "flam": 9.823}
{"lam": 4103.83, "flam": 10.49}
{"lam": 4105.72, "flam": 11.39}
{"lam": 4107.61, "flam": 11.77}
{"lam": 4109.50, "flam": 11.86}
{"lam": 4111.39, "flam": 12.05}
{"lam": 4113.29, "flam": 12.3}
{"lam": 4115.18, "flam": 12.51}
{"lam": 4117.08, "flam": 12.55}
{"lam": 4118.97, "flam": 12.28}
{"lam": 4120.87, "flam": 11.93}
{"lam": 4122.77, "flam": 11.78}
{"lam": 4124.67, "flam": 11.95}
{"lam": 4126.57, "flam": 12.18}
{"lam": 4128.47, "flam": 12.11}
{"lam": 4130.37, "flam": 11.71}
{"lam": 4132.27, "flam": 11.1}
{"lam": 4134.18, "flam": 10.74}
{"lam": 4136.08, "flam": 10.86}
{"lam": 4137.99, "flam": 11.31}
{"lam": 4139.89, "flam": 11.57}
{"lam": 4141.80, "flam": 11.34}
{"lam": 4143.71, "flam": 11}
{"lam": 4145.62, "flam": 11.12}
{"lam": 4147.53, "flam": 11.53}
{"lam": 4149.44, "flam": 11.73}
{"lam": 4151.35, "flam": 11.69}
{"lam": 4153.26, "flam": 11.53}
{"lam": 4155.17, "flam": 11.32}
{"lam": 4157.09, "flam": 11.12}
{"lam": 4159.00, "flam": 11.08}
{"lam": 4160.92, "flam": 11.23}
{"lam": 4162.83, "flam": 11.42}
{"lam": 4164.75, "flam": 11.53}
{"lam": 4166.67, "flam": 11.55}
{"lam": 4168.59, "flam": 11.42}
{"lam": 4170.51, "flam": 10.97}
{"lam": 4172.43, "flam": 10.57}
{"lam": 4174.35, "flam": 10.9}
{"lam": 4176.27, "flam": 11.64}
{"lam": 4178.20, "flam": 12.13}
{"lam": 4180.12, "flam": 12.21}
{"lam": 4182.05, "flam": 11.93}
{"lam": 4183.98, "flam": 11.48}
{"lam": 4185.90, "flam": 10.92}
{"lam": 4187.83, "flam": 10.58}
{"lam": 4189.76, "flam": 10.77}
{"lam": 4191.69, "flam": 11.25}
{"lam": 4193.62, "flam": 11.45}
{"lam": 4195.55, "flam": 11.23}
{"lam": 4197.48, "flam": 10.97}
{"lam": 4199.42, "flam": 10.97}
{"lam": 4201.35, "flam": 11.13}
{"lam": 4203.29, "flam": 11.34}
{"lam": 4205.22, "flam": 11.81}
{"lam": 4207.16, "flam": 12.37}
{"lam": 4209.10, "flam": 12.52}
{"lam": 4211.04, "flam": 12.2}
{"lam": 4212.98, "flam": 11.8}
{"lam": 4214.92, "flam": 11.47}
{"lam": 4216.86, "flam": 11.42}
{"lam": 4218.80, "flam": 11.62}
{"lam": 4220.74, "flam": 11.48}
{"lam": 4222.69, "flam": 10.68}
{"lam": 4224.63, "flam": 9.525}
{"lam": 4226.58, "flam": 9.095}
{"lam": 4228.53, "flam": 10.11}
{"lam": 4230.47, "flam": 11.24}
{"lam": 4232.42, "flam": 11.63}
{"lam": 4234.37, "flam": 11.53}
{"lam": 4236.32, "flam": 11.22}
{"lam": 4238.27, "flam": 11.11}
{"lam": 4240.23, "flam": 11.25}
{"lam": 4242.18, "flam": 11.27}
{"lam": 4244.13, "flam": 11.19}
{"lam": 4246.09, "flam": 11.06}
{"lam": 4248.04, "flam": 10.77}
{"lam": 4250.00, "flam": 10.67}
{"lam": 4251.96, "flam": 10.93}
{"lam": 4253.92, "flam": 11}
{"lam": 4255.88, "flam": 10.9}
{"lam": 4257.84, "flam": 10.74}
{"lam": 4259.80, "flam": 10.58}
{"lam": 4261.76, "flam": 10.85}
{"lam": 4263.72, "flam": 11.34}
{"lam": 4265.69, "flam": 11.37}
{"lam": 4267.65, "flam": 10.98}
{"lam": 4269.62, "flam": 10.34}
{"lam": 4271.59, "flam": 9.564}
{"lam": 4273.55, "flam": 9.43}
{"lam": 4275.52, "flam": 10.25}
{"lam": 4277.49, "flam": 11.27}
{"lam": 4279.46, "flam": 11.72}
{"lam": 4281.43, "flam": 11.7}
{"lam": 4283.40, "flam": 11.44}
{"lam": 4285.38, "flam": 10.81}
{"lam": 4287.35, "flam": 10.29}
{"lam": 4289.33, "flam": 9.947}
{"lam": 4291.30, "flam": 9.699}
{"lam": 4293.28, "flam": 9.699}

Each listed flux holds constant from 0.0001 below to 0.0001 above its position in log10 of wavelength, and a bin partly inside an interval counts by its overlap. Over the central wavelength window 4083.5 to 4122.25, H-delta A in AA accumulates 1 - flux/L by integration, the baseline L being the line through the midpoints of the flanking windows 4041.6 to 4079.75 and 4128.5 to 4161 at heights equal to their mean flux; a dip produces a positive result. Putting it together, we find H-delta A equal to -2.4 AA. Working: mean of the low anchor 11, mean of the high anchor 11.3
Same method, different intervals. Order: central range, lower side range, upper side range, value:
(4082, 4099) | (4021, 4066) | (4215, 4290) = -1.7 AA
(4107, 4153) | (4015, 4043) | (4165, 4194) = -1.0 AA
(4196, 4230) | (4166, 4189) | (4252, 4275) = -0.4 AA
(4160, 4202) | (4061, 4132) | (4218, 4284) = -0.2 AA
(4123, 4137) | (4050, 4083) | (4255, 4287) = -0.5 AA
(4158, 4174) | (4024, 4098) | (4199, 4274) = 0.0 AA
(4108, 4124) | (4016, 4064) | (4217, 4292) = -1.4 AA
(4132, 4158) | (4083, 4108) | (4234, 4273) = 0.3 AA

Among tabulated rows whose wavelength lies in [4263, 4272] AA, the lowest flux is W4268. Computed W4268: 9.564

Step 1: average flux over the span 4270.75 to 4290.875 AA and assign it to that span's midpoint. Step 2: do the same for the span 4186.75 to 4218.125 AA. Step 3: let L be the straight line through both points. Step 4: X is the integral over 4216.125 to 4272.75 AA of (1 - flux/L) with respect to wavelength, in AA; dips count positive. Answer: 0.7 AA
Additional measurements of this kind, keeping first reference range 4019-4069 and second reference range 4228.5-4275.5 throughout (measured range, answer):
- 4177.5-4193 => -0.6 AA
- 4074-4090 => -1.3 AA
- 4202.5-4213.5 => -1.1 AA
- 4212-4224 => -0.5 AA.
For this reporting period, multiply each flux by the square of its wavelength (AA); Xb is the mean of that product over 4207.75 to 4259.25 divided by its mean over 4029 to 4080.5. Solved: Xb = 1.1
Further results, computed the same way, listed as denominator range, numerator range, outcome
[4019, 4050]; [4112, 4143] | 1.08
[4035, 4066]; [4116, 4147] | 1.10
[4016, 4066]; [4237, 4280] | 1.07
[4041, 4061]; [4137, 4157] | 1.09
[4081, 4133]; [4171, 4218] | 1.01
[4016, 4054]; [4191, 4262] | 1.07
